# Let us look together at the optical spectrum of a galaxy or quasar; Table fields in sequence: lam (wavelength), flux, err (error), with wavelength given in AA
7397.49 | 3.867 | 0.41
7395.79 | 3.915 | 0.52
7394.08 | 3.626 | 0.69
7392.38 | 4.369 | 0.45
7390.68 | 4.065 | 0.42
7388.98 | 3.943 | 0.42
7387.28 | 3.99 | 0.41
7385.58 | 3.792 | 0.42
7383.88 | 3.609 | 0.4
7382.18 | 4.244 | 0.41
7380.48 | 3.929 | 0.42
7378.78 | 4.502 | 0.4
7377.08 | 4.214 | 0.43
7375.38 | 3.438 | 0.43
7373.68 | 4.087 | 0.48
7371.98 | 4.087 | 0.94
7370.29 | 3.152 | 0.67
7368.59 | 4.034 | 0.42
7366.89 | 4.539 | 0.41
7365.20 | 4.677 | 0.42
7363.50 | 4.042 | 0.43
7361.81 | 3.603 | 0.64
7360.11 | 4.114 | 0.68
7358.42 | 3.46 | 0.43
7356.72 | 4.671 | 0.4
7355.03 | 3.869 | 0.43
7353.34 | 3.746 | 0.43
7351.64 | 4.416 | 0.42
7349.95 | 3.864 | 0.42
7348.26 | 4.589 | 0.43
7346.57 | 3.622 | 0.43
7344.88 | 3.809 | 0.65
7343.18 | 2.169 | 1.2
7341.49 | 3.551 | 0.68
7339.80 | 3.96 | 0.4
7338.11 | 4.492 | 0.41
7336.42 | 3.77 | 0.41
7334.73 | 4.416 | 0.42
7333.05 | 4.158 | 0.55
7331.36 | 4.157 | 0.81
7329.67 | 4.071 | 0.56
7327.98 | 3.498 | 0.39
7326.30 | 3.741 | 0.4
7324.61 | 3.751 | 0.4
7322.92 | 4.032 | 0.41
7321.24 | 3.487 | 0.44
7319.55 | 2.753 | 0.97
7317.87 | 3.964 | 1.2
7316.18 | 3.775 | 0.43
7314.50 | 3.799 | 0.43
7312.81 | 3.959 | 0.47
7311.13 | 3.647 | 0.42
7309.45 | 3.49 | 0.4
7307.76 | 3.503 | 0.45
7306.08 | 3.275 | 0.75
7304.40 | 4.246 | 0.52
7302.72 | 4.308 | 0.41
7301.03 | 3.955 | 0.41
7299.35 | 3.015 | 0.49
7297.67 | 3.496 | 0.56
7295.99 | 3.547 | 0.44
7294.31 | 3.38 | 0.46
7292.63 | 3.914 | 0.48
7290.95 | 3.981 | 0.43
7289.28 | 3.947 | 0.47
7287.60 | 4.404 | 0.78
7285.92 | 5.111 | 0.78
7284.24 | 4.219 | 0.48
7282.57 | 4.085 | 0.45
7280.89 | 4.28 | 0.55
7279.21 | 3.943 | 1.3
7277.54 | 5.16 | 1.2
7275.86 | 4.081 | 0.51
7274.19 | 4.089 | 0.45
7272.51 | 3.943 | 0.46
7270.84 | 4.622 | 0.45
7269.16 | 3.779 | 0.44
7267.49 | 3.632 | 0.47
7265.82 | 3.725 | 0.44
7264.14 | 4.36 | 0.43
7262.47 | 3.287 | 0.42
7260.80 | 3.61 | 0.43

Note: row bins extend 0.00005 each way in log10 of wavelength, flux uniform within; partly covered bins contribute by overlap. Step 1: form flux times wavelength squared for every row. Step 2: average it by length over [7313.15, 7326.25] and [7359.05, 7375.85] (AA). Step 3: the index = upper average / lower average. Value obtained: 1.10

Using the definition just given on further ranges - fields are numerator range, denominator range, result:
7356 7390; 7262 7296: 1.00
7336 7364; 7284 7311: 1.02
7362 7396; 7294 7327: 1.12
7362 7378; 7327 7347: 1.06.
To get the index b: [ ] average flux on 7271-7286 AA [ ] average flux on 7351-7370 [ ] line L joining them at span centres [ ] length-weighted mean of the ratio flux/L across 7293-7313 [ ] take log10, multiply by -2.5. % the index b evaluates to 0.16 mag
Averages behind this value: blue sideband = 4.3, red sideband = 4.07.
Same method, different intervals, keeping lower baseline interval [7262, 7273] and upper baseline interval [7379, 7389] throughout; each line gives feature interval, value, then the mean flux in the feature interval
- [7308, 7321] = 0.09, 3.61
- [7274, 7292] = -0.10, 4.3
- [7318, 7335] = 0.04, 3.79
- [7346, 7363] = -0.02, 4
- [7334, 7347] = 0.06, 3.72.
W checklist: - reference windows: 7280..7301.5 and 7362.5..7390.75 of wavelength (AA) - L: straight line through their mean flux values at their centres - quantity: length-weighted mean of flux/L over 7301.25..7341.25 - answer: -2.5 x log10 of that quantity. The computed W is 0.04 mag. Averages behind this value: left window 3.95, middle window 3.83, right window 4.02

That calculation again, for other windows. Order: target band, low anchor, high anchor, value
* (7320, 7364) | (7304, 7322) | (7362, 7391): -0.02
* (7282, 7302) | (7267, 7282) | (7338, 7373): 0.05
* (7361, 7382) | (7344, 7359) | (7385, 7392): -0.01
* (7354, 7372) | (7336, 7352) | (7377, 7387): -0.03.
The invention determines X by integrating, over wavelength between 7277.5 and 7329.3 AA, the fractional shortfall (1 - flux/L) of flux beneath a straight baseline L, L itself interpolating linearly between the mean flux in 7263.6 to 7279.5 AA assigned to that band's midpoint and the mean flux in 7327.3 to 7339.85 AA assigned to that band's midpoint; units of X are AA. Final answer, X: 3.4 AA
